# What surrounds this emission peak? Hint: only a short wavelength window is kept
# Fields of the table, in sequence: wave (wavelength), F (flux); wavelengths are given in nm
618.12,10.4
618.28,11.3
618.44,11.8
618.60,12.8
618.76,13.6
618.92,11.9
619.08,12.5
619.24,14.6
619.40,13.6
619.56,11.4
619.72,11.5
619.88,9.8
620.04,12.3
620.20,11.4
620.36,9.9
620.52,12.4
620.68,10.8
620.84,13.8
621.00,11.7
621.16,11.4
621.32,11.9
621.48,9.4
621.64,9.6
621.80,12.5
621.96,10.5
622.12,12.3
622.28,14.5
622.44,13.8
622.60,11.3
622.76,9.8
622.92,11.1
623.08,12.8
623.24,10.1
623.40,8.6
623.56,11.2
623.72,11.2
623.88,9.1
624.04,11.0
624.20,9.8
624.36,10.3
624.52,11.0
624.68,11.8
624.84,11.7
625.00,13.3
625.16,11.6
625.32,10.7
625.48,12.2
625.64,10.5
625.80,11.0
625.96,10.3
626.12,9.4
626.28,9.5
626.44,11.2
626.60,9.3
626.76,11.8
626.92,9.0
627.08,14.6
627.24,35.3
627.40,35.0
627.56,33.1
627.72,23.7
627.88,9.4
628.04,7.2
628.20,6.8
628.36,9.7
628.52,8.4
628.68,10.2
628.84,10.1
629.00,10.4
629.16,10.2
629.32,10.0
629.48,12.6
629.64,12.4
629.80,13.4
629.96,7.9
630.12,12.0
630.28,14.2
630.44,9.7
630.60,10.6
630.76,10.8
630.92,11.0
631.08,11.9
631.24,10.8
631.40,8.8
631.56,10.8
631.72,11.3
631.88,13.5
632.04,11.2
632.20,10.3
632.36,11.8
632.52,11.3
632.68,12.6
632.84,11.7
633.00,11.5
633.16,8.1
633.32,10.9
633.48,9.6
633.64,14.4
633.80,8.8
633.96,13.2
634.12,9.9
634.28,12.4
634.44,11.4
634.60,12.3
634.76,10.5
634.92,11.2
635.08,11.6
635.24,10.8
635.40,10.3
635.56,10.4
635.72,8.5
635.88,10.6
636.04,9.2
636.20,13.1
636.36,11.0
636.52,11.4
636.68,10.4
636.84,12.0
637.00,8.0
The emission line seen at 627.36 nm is H-beta 4861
